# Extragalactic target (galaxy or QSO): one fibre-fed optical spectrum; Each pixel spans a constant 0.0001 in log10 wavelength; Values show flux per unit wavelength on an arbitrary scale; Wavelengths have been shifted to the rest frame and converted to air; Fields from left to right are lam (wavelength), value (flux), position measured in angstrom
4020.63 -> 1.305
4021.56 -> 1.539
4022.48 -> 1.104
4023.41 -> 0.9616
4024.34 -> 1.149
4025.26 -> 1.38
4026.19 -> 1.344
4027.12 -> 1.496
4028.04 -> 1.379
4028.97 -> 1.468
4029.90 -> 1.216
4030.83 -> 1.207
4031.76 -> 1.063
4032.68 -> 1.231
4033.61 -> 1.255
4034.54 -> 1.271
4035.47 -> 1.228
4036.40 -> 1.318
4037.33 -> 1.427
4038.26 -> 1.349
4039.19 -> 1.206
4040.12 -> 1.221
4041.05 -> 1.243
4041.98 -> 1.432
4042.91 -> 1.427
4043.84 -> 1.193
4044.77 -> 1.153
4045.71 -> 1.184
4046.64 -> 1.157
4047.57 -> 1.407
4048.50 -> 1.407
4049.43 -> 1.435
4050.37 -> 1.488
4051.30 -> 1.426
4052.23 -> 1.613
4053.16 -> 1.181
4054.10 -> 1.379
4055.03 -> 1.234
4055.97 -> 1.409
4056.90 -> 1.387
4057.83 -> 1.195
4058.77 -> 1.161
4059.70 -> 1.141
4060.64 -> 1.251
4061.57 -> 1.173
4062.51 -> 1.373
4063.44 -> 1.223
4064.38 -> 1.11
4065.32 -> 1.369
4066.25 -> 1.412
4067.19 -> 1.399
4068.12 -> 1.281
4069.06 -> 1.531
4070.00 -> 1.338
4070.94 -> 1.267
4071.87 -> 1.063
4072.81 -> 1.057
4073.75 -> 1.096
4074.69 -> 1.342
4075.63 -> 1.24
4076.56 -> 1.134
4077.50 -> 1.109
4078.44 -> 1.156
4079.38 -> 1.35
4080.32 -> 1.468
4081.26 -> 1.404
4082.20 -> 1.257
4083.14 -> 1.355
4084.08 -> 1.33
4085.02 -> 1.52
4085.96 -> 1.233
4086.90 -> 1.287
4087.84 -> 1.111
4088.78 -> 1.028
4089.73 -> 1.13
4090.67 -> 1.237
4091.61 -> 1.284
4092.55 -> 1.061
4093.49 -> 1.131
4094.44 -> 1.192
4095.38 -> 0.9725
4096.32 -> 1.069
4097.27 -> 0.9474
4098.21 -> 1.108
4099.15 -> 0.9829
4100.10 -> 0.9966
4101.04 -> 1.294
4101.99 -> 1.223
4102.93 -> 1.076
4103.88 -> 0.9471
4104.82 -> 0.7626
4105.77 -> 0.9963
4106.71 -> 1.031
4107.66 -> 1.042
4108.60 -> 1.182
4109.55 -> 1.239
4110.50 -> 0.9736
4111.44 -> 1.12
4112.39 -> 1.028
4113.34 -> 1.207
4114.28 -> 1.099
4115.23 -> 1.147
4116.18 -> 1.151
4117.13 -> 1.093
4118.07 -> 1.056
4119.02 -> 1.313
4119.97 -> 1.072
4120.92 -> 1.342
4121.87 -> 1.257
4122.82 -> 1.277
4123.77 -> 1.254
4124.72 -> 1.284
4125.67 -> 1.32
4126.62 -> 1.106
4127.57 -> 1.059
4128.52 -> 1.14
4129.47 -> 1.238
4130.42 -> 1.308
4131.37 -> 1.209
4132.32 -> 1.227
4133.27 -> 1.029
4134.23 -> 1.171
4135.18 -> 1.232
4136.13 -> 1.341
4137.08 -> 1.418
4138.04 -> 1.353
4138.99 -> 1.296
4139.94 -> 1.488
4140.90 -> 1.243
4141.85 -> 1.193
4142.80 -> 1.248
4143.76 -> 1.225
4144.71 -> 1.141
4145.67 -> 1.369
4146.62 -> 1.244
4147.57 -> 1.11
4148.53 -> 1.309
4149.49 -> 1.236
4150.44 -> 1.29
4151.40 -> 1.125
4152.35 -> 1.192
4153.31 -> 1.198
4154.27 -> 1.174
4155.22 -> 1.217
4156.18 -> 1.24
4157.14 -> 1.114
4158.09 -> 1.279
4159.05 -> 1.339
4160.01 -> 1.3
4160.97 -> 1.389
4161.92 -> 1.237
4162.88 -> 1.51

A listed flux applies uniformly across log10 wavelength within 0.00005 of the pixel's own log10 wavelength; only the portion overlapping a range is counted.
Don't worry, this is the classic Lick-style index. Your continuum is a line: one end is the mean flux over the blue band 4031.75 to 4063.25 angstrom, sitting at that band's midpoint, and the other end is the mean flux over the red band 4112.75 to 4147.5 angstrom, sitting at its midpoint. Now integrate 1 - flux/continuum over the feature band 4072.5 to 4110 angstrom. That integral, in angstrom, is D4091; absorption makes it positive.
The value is 3.0 angstrom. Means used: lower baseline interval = 1.3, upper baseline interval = 1.22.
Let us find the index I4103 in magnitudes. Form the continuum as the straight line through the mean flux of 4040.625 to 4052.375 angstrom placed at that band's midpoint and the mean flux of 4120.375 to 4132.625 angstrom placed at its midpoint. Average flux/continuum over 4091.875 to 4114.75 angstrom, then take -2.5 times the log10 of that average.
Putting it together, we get 0.18 mag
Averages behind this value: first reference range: 1.34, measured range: 1.07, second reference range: 1.23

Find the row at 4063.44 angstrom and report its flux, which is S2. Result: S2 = 1.223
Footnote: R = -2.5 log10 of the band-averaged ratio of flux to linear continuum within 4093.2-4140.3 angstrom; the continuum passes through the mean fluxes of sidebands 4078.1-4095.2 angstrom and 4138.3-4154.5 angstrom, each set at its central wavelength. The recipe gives 0.08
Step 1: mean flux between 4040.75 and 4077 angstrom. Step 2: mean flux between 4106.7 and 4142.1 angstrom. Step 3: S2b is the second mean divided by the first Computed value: 0.9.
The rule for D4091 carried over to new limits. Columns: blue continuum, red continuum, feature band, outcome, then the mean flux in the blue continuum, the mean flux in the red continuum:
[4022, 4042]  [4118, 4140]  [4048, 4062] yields -0.7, 1.27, 1.24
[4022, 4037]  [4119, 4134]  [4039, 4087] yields -2.0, 1.26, 1.21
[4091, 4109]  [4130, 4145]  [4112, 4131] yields -0.2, 1.07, 1.26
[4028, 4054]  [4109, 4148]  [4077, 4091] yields -0.1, 1.31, 1.21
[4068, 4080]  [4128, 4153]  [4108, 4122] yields 1.0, 1.23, 1.24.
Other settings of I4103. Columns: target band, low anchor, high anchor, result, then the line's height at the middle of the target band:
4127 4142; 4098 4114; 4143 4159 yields -0.07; 1.17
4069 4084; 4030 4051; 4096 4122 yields -0.06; 1.19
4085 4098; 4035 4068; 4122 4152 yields 0.12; 1.28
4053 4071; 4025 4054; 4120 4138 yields 0.00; 1.3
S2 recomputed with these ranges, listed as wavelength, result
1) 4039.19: 1.206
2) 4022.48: 1.104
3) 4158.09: 1.279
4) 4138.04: 1.353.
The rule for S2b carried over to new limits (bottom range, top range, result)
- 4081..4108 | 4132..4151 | 1.11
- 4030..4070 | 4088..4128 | 0.86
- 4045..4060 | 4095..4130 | 0.85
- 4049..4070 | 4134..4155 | 0.95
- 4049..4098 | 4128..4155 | 0.99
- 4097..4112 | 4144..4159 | 1.15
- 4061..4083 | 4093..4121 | 0.86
